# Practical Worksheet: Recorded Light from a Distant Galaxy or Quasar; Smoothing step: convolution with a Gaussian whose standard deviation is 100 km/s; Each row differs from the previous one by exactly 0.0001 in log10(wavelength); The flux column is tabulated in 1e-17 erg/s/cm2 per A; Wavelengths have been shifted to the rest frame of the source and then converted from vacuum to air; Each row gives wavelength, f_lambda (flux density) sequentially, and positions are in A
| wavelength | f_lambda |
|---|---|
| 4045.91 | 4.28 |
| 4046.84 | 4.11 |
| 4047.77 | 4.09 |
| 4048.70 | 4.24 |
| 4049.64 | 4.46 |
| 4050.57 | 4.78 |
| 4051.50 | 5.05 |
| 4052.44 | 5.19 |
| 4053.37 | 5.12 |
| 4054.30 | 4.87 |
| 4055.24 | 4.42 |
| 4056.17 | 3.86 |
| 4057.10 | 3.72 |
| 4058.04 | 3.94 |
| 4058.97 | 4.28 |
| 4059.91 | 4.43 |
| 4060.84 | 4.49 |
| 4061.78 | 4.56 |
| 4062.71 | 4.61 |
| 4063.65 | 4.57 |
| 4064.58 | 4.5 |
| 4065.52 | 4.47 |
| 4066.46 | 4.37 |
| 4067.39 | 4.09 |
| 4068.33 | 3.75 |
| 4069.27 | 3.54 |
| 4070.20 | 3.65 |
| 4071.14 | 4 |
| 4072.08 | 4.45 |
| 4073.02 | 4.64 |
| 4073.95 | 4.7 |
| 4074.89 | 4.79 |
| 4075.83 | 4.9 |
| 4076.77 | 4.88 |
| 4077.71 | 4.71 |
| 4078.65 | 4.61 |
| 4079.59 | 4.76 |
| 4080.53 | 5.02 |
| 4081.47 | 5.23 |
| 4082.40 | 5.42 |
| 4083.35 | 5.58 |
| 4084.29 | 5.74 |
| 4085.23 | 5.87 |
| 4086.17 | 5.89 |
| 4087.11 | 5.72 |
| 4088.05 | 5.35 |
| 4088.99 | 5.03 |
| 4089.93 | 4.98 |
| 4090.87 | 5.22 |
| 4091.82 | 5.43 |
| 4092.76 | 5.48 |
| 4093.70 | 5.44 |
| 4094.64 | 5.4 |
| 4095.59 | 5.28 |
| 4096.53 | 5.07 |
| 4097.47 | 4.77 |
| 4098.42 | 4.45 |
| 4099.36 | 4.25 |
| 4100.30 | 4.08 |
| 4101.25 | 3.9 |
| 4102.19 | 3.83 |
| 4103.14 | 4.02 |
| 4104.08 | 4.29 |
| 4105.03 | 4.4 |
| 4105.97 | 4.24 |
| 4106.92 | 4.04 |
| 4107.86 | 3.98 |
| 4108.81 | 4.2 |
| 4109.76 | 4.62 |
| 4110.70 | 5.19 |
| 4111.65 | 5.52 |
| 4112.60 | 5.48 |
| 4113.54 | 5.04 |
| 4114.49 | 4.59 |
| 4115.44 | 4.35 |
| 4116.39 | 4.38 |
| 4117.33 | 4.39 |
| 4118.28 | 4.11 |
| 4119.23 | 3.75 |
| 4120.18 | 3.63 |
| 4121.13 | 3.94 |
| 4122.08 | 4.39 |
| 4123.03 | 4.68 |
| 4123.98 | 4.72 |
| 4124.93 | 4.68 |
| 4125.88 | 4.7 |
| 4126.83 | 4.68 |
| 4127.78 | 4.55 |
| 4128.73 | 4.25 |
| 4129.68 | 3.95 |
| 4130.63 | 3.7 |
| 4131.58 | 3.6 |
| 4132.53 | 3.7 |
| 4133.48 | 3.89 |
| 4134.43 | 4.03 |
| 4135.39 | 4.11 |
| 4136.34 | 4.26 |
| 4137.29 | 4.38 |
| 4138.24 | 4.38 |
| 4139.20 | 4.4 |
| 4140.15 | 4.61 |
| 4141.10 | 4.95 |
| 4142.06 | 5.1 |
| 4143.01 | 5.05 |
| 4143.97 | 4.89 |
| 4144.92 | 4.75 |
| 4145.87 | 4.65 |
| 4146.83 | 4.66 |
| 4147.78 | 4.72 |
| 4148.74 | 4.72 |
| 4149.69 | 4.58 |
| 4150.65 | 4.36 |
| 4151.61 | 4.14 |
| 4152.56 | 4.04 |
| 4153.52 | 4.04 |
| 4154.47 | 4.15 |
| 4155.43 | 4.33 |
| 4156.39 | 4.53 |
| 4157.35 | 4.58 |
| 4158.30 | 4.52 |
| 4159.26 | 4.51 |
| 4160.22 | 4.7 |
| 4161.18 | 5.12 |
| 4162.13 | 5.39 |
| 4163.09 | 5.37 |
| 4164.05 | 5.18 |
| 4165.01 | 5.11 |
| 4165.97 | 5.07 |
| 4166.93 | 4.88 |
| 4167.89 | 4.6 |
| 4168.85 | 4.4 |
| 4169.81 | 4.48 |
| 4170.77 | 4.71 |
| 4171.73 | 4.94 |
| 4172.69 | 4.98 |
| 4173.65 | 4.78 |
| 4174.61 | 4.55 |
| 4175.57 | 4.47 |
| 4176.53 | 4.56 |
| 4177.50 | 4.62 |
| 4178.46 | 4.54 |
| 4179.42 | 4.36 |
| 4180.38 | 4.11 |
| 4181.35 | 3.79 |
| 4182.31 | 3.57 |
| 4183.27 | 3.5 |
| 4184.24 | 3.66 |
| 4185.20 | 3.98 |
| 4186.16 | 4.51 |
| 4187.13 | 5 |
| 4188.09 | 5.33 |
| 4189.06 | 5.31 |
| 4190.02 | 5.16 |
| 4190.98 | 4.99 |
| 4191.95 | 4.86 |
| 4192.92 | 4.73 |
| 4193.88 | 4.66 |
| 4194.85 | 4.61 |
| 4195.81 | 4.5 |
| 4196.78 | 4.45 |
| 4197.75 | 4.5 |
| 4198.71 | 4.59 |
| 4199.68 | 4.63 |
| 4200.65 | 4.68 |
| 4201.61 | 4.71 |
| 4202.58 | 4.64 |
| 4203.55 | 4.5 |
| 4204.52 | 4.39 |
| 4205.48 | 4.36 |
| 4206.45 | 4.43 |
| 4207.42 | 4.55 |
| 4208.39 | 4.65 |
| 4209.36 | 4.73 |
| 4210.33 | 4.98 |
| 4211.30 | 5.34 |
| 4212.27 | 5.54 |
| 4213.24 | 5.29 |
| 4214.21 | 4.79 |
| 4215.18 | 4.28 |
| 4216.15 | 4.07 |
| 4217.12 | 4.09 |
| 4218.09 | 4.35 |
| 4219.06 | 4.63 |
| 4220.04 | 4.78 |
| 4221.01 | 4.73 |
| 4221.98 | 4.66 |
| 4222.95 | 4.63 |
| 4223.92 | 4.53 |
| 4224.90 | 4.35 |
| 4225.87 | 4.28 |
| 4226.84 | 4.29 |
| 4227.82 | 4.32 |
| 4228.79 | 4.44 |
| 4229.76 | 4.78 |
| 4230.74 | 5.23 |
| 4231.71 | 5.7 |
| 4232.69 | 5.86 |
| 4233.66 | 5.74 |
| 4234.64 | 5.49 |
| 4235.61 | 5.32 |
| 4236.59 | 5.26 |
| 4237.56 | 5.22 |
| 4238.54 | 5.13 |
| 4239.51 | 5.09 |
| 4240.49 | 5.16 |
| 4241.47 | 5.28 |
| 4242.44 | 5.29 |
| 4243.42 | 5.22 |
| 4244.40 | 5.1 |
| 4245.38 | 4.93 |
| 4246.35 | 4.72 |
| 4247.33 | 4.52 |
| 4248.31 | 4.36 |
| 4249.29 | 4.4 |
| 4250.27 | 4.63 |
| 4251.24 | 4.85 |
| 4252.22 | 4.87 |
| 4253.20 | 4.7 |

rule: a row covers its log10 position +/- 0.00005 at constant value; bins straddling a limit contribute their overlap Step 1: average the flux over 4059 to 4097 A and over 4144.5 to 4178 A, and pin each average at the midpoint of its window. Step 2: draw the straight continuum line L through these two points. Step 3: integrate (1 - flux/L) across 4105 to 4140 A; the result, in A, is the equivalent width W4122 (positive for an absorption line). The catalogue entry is 3.0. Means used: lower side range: 4.86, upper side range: 4.66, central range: 4.35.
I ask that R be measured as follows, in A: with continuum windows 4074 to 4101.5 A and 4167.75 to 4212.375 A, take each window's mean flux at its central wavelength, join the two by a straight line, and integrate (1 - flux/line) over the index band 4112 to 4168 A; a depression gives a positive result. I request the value 3.64 A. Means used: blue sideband 5.08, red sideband 4.59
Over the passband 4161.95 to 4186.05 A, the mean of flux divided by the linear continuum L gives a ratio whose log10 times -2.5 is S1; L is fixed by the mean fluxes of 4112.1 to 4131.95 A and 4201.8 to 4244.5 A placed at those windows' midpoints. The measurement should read 0.019 mag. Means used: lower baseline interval 4.37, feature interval 4.53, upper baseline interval 4.85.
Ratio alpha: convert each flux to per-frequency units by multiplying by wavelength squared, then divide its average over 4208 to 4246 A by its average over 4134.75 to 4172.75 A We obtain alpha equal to 1.1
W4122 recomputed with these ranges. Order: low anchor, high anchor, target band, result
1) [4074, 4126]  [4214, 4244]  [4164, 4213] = 2.1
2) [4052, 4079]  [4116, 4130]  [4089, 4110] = -1.2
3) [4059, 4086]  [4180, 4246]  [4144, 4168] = 0.2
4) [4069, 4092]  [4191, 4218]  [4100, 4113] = 1.3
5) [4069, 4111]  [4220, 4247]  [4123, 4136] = 1.7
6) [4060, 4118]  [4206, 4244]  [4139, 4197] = 2.3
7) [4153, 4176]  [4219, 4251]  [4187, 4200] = 0.0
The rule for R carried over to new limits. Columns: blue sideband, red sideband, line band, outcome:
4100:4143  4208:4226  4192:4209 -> 0.2 A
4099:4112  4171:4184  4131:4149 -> -0.5 A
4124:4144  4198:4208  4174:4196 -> 0.0 A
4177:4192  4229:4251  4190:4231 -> 1.0 A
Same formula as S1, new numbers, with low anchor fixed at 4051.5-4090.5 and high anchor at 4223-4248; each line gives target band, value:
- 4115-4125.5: 0.12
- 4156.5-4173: 0.01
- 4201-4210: 0.09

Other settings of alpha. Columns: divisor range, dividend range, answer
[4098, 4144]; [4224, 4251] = 1.20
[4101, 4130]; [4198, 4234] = 1.12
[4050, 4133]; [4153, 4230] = 1.05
